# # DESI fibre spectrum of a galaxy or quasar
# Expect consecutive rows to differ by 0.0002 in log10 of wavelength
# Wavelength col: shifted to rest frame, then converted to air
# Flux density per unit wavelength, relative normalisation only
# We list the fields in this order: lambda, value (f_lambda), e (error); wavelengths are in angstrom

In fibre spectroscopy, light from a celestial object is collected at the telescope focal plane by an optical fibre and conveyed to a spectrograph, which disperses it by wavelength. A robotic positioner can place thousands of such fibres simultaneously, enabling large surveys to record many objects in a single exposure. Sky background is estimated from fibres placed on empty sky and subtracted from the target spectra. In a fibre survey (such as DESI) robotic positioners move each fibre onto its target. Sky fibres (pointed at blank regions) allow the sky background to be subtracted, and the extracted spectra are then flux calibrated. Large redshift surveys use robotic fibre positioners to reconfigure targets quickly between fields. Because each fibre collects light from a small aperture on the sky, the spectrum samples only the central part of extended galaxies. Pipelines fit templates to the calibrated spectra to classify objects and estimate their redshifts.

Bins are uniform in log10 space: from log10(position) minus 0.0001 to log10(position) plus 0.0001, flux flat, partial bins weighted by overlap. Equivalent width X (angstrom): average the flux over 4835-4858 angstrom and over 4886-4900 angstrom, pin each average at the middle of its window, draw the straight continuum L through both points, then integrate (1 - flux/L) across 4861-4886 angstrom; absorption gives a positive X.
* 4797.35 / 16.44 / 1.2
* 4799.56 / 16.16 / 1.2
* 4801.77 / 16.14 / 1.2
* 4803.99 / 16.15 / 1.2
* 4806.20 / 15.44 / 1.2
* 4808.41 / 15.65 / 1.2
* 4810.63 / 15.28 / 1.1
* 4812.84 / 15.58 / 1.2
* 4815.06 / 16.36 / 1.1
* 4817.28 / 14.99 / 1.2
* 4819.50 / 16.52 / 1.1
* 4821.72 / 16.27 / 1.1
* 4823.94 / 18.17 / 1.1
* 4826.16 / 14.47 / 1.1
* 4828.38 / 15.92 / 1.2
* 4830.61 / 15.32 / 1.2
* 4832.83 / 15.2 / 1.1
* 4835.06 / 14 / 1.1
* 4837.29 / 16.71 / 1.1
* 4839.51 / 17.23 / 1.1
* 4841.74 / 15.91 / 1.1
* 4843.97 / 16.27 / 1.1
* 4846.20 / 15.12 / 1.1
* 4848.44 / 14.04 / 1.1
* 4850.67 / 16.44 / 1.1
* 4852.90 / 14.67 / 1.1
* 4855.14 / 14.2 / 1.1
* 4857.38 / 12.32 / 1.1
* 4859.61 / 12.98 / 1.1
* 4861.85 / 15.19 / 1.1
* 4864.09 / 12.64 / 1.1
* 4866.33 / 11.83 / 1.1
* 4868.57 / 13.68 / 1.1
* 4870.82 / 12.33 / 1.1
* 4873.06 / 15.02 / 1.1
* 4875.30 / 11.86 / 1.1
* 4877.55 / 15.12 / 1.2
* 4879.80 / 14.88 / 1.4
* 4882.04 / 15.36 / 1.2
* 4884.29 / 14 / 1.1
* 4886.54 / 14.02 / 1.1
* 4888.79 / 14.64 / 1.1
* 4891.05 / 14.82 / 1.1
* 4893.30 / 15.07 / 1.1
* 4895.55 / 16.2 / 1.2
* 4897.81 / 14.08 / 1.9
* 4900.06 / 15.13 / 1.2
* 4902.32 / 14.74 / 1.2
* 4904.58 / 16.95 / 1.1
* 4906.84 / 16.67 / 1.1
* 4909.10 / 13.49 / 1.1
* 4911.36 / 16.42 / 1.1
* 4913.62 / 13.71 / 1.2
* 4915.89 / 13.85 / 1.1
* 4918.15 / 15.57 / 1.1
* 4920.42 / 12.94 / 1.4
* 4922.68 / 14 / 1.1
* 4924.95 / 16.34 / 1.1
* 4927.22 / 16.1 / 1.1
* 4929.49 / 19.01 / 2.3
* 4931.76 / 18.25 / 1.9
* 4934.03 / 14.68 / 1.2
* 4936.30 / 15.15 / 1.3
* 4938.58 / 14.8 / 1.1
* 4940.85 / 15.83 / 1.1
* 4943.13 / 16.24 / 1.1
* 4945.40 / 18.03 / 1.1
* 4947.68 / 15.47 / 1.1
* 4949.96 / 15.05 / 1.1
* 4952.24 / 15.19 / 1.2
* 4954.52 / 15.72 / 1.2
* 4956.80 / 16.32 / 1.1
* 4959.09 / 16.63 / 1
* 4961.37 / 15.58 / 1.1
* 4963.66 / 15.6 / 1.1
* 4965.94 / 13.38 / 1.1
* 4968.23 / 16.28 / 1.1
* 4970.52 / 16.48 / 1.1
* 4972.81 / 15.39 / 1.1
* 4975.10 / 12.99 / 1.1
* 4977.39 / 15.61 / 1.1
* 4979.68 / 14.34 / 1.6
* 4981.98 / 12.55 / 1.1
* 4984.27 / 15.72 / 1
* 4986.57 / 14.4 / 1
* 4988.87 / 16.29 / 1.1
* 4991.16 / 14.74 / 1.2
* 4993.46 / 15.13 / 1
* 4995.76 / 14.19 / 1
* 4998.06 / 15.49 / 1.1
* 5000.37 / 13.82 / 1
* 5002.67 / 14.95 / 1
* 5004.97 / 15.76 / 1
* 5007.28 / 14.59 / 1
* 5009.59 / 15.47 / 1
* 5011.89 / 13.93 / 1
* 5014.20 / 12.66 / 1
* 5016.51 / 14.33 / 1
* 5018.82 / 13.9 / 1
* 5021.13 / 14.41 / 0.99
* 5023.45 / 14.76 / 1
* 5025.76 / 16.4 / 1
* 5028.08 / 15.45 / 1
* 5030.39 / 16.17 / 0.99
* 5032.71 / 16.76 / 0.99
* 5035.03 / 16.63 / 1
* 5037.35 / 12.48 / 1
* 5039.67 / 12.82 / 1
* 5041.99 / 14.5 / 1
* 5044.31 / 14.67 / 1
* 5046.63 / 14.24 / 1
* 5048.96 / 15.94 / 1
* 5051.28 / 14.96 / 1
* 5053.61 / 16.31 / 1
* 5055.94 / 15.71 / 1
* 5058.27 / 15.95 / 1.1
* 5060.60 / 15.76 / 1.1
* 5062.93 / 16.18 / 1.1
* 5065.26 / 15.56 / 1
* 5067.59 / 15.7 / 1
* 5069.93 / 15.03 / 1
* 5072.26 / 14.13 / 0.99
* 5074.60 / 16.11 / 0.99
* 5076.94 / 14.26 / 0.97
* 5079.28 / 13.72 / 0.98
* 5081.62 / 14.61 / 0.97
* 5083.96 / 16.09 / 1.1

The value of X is 2.1 angstrom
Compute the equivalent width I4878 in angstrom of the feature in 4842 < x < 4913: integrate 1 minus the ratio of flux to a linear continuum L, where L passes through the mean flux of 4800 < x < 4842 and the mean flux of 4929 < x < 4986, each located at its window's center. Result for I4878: 5.42 angstrom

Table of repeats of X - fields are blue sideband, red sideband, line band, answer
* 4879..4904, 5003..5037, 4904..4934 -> -1.4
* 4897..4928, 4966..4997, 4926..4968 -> -2.9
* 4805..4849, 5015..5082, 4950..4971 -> -0.4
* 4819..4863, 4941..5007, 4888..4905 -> 0.2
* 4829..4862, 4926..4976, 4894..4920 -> 0.7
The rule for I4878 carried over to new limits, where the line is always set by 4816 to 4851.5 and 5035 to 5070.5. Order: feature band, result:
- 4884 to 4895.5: 0.7 angstrom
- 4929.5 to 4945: -0.7 angstrom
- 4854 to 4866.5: 1.9 angstrom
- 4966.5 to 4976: 0.1 angstrom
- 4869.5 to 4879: 1.2 angstrom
